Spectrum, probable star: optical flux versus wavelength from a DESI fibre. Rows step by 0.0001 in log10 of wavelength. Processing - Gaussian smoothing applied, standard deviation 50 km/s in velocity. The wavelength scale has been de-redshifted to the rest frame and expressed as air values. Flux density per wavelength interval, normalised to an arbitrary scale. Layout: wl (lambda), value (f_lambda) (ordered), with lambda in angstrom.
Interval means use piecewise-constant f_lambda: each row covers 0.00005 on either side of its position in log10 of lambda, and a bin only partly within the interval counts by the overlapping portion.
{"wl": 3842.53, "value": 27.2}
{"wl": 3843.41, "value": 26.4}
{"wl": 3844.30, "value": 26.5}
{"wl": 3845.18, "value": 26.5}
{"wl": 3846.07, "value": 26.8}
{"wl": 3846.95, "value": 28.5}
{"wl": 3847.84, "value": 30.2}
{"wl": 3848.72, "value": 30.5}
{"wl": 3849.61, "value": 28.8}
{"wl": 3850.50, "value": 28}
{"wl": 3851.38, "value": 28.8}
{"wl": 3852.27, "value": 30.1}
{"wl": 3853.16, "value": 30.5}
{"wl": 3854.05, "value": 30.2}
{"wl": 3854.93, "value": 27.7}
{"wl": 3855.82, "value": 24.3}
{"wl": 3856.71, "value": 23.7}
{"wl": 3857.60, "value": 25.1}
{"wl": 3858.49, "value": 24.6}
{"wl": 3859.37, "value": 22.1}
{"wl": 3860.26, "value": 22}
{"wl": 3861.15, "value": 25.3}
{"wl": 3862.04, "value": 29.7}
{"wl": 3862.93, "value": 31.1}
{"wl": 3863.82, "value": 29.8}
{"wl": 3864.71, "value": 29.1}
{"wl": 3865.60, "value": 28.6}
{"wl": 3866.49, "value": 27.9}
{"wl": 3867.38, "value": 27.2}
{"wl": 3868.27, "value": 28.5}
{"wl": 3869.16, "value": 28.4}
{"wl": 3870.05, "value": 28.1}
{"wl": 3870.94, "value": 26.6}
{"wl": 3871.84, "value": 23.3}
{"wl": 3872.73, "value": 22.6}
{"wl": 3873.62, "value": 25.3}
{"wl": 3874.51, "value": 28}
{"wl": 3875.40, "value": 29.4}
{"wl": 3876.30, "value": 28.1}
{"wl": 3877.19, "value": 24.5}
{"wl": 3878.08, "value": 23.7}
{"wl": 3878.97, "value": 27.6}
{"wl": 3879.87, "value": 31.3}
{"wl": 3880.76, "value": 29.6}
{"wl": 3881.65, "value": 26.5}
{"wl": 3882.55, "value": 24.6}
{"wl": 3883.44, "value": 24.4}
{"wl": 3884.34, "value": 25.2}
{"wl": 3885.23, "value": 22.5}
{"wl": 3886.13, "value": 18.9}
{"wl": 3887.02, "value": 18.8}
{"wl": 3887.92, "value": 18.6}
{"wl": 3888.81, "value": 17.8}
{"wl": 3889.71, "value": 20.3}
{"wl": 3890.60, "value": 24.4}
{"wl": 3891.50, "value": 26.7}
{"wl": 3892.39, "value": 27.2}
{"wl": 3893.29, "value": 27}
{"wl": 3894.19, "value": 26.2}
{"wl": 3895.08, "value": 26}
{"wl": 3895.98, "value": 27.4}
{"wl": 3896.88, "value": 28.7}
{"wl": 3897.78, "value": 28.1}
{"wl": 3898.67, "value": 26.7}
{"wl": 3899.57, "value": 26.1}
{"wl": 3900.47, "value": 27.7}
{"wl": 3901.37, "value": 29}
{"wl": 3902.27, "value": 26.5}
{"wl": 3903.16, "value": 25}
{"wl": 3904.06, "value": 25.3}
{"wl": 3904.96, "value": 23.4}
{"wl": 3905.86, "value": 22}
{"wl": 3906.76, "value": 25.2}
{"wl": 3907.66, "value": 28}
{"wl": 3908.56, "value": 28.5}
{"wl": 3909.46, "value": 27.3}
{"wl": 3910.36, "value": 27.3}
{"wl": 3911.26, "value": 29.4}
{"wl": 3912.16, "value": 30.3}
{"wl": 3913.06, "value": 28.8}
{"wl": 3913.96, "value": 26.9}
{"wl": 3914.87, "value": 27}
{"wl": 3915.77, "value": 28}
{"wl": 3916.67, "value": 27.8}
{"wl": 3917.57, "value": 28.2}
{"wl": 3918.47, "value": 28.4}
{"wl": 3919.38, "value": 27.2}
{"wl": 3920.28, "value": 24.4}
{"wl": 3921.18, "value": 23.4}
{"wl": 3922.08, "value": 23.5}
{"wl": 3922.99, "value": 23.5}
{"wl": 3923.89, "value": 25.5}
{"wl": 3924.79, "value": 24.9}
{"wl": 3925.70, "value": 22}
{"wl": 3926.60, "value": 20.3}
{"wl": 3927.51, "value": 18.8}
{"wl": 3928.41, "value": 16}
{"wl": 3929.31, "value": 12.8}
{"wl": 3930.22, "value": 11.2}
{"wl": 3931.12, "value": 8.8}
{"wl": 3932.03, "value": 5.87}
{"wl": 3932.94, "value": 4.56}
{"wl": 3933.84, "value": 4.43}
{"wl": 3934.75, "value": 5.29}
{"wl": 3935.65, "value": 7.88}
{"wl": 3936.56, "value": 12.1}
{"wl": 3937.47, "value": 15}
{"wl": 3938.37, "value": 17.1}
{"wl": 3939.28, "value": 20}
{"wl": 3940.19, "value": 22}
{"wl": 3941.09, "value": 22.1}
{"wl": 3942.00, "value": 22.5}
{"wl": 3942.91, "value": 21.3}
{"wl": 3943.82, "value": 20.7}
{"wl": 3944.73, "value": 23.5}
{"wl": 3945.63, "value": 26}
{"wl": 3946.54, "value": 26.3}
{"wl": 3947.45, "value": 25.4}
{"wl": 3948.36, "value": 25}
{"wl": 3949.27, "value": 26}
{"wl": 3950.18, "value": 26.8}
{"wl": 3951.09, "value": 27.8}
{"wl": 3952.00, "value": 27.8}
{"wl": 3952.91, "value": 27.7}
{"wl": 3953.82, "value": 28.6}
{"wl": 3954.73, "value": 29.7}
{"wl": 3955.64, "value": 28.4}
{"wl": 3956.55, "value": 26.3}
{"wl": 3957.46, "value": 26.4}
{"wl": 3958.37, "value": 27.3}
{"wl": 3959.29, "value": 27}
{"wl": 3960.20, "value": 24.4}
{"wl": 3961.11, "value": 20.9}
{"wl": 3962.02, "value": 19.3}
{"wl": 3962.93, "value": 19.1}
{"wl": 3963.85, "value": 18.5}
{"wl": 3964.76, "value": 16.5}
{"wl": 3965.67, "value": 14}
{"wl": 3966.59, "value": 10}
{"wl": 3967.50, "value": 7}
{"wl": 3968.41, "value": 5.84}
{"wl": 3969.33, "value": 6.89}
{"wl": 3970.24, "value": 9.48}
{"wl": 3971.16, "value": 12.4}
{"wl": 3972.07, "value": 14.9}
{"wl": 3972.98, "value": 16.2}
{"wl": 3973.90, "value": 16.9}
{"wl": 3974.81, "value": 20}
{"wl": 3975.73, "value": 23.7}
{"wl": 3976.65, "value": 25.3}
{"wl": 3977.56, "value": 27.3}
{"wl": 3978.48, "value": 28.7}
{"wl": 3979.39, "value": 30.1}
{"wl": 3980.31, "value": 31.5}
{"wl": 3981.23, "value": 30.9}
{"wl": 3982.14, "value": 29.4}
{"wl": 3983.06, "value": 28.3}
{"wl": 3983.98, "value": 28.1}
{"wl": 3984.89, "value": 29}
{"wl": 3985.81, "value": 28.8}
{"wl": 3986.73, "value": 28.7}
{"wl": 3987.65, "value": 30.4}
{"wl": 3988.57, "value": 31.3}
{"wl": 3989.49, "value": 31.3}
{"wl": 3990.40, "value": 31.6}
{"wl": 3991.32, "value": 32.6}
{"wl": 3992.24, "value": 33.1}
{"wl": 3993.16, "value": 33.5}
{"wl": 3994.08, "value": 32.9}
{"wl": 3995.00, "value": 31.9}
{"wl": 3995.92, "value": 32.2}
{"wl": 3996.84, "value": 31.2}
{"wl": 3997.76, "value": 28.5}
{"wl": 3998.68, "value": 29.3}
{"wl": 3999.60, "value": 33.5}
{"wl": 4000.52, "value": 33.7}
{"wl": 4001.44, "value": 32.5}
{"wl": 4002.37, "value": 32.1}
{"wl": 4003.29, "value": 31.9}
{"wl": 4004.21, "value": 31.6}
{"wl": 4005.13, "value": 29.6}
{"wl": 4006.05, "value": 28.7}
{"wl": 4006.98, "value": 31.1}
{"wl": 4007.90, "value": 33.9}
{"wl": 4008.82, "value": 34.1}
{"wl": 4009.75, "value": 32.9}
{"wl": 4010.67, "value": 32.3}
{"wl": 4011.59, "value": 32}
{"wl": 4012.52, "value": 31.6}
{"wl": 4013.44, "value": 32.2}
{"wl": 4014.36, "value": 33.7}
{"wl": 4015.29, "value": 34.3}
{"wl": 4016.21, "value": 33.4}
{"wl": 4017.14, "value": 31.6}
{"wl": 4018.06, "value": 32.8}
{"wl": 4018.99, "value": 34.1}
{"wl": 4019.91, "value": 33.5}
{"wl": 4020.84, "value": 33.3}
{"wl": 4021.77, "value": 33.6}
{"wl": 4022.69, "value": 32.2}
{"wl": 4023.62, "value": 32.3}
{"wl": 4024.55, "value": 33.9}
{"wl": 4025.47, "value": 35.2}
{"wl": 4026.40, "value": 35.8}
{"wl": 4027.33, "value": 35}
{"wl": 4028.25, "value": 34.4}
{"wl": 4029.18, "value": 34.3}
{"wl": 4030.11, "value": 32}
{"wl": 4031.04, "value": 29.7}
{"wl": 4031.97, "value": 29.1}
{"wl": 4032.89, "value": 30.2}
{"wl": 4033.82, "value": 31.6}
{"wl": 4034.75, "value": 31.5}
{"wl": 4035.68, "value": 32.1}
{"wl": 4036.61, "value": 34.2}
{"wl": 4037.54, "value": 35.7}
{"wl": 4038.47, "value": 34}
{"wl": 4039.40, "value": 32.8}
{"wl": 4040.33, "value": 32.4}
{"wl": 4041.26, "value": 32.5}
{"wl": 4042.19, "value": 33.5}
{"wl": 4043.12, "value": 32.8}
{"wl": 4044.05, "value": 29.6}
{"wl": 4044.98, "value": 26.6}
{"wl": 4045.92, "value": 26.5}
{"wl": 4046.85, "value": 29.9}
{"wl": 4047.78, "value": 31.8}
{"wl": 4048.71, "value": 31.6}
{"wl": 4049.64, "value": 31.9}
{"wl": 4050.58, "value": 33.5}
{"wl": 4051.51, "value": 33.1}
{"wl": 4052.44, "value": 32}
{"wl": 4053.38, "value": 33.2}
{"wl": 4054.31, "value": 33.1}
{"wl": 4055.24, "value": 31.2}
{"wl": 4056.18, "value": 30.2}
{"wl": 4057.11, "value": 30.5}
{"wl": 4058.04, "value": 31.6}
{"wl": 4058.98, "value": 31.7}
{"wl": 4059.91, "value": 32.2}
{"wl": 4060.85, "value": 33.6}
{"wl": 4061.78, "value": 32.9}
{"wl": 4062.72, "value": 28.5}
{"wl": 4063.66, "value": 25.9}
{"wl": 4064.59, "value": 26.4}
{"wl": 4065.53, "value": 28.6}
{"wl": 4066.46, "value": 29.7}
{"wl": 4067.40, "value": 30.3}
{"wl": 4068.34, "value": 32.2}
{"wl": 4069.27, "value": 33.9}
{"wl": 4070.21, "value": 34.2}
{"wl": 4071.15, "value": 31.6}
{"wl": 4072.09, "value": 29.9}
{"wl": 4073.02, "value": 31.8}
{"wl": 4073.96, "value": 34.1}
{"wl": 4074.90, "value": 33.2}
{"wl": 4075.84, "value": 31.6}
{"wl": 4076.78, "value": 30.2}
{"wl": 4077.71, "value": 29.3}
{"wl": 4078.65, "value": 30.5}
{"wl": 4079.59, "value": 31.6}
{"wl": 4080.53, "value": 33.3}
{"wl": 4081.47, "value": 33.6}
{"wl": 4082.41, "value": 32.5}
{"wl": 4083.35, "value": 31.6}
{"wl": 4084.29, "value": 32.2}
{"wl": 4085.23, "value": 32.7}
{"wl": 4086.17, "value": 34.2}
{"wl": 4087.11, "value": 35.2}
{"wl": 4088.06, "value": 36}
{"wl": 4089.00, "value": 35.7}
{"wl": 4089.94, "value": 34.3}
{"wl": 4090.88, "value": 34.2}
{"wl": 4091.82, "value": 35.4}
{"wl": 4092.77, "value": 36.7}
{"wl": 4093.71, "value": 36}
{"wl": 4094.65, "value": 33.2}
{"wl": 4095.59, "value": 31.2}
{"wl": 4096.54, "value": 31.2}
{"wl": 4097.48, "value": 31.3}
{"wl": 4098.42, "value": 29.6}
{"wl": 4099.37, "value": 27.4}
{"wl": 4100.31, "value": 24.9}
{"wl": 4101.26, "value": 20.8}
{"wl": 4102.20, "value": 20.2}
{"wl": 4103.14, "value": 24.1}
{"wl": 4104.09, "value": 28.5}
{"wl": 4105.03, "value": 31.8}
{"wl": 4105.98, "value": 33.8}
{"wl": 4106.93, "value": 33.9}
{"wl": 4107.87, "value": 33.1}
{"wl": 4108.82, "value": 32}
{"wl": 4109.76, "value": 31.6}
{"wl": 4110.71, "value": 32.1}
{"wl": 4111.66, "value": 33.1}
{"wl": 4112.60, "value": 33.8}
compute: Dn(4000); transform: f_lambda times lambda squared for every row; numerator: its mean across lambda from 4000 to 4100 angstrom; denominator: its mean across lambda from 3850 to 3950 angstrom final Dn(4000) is 1.45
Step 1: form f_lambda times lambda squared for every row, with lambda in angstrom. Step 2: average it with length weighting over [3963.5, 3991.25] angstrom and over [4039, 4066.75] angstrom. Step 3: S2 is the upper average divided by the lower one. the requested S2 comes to 1.44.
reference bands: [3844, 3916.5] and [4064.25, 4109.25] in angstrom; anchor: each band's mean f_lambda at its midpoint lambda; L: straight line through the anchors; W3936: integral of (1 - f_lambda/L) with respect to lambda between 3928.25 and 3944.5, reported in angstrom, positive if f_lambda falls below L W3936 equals 8.1 angstrom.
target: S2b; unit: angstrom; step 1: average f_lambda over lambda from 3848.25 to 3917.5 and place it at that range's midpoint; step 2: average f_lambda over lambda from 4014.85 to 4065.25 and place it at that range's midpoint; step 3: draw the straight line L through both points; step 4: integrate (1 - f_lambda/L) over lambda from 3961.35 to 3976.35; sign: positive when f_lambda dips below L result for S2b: 7.6 angstrom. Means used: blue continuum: 26.4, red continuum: 32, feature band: 14.6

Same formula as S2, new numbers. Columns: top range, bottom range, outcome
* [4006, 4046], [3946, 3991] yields 1.42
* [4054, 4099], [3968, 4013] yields 1.20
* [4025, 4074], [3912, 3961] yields 1.53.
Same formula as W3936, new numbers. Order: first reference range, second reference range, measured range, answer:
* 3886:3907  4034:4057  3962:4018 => 4.8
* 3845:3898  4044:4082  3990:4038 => -4.1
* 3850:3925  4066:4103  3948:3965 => 1.9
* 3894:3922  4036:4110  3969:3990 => 3.2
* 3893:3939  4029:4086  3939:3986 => 5.0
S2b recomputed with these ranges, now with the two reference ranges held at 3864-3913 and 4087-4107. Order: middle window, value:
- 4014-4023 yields -1.3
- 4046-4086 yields -1.6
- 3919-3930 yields 2.2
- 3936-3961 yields 3.1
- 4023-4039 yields -1.9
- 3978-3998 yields -1.6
